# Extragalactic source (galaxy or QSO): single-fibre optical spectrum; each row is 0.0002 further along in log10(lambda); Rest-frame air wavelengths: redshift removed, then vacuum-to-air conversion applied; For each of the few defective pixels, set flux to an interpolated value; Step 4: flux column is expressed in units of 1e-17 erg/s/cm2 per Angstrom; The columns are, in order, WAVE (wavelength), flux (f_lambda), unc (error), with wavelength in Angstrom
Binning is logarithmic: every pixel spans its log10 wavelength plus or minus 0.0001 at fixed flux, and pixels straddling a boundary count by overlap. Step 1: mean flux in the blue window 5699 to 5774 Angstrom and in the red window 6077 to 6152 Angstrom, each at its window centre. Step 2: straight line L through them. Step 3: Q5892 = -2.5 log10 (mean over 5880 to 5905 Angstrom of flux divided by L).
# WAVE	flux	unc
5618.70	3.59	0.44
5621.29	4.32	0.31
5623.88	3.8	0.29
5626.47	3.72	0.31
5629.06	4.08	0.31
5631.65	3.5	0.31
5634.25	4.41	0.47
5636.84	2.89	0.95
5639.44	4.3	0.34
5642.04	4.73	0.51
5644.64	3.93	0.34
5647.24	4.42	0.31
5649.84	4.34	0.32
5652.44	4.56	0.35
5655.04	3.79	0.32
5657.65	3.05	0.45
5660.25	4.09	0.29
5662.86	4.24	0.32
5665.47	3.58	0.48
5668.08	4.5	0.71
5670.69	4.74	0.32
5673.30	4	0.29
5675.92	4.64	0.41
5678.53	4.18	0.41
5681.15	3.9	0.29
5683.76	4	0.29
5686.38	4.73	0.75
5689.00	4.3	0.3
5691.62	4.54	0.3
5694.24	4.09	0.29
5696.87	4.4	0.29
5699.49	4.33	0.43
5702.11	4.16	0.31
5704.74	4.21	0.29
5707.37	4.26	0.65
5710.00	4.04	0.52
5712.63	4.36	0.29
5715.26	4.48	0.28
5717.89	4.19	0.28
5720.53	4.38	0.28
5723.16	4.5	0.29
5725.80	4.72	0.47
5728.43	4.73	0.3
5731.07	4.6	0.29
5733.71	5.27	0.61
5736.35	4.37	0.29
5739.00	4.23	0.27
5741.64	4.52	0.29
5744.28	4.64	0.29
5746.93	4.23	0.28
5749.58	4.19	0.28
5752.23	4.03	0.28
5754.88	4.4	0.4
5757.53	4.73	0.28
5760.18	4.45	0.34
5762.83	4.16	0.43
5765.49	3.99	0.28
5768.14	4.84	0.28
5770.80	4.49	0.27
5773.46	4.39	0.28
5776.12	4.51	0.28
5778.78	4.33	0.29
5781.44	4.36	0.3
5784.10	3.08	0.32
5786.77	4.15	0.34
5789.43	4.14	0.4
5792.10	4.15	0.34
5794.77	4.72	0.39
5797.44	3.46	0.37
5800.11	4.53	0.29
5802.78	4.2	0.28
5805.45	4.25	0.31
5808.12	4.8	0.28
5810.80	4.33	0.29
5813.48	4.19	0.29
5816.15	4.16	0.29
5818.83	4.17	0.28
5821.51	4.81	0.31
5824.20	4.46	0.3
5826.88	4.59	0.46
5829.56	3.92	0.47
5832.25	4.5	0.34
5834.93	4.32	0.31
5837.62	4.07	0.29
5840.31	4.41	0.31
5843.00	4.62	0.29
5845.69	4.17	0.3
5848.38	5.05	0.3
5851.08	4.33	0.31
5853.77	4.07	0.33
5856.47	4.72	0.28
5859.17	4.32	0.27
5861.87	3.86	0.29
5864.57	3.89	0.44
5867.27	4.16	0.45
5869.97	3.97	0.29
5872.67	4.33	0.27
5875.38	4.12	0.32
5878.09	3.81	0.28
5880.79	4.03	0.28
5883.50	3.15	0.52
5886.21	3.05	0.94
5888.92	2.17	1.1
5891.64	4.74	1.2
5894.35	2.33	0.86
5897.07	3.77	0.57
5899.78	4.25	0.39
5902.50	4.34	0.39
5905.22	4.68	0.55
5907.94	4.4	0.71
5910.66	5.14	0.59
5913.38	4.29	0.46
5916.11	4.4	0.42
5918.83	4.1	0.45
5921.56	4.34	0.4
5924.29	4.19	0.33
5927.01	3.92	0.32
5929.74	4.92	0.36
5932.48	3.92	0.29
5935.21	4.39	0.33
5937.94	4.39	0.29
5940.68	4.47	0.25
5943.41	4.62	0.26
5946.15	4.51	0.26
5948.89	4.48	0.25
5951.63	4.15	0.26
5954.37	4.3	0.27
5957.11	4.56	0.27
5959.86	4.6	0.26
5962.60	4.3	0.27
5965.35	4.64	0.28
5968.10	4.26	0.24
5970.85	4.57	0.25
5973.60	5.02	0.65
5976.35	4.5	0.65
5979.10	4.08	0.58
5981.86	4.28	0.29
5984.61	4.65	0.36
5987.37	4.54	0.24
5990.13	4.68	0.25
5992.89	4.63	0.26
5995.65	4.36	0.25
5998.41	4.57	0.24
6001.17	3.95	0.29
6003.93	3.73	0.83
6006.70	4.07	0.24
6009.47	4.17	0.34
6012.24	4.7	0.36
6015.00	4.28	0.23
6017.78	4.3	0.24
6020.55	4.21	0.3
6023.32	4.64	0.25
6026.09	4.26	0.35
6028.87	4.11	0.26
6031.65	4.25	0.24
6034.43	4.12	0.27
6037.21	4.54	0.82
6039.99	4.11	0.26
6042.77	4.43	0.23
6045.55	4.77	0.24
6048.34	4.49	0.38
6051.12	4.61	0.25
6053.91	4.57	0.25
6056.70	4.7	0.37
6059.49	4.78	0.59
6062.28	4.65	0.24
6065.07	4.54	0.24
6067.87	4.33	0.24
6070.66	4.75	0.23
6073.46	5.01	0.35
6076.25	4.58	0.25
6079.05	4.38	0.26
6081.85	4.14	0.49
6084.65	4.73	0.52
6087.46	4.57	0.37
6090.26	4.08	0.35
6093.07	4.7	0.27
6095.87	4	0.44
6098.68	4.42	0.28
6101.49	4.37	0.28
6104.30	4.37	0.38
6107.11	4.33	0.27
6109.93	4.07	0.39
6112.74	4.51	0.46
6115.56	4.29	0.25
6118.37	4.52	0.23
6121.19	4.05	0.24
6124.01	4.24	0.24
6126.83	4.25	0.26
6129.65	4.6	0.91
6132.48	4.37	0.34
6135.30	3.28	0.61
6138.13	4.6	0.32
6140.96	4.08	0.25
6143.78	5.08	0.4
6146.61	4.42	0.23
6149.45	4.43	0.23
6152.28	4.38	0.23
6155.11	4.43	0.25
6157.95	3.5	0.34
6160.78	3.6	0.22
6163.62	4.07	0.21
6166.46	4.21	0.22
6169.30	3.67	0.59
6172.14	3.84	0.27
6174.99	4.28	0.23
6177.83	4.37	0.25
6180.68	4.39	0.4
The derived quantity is 0.22 mag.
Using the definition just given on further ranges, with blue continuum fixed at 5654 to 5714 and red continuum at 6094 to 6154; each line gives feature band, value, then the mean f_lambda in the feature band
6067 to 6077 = -0.094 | 4.7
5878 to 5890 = 0.304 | 3.21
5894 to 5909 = 0.049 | 4.06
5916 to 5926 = 0.007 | 4.23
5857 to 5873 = 0.035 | 4.11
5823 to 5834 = -0.035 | 4.37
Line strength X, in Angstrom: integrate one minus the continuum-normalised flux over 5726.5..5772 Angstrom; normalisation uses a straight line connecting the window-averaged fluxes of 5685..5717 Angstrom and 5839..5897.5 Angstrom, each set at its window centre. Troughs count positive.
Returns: -2.7 Angstrom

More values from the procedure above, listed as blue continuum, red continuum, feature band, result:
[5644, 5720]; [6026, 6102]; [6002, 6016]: 0.80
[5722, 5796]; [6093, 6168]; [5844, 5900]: 5.59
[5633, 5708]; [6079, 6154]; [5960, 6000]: -1.98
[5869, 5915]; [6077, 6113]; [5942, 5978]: -3.83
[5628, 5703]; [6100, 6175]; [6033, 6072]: -3.01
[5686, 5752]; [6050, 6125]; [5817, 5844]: 0.26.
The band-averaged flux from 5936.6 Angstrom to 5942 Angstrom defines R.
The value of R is 4.43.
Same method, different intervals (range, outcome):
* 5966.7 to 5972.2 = 4.41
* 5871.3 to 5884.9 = 3.89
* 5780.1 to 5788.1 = 3.86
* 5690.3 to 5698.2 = 4.34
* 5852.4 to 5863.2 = 4.24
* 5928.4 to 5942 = 4.41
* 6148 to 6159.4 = 4.18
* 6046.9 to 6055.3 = 4.56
